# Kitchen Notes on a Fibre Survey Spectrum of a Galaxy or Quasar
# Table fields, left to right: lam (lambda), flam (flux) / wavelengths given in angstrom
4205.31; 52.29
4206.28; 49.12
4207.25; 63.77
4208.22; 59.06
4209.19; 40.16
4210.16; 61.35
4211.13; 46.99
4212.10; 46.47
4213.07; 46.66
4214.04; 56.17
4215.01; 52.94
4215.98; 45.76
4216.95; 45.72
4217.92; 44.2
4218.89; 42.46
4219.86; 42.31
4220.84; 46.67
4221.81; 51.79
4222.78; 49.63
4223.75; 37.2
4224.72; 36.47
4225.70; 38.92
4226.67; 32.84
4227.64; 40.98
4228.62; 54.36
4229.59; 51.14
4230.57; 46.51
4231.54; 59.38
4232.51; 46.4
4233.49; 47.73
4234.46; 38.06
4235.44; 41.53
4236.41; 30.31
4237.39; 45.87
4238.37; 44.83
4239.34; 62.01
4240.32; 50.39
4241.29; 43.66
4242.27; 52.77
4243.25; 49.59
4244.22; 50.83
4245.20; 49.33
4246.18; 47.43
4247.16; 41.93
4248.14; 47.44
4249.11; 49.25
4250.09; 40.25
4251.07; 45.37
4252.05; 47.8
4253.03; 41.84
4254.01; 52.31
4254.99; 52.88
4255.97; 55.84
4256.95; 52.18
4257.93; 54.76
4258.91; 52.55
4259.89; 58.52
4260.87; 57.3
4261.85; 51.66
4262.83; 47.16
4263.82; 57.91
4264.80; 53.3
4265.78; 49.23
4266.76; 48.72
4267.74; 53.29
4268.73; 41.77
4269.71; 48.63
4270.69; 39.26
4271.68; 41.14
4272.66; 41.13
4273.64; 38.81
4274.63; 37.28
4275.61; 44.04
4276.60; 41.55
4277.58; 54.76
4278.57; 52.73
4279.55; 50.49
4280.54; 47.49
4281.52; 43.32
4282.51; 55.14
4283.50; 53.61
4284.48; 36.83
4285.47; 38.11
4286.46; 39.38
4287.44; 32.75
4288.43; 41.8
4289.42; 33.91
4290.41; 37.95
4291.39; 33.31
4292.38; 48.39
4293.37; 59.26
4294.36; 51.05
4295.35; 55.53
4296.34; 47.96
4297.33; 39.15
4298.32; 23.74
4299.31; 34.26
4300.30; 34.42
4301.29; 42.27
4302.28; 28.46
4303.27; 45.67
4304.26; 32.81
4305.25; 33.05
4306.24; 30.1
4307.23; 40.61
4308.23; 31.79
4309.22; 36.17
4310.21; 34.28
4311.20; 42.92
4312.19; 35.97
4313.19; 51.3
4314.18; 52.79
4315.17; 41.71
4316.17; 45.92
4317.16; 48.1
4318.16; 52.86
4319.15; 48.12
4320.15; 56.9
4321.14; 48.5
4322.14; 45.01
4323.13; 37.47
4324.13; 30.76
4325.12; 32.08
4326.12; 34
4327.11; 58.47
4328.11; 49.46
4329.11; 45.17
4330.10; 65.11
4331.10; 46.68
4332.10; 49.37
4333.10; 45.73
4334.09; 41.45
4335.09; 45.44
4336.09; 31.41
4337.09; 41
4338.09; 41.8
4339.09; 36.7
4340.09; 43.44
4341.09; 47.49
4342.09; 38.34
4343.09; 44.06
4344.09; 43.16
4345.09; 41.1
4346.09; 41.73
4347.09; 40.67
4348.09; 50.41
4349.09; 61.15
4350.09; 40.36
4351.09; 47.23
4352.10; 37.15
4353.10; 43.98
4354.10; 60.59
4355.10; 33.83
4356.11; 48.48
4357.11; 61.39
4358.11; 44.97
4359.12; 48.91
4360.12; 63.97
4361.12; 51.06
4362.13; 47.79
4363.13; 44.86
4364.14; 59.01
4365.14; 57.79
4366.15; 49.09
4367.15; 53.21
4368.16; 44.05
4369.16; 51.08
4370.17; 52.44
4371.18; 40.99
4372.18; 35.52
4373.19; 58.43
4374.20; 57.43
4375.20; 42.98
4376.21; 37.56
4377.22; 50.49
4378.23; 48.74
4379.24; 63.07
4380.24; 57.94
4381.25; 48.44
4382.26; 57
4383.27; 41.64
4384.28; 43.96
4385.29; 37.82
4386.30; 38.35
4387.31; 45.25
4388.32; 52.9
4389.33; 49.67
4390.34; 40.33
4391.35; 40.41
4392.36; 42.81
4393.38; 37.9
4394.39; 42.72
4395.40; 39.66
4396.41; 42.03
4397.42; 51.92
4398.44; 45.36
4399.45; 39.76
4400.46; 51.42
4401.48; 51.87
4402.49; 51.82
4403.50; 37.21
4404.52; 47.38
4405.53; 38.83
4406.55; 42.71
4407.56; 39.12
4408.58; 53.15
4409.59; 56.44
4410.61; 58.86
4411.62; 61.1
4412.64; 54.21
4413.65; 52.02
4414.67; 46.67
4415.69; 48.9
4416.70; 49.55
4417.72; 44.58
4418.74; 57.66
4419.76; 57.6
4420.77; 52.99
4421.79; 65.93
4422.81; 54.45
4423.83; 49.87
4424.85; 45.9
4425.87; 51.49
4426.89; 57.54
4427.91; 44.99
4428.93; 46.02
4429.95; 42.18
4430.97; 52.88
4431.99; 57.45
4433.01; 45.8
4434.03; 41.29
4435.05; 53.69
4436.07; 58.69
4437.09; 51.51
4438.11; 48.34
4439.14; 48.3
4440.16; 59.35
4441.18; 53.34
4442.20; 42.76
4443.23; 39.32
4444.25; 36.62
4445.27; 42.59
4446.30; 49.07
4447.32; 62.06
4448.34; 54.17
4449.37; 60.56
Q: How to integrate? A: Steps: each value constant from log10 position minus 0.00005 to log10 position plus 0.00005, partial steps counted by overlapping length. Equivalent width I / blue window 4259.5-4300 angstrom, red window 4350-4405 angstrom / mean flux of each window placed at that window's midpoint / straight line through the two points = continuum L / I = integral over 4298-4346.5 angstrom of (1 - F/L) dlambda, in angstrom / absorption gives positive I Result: 4.61 angstrom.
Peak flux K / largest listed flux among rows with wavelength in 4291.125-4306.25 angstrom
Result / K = 59.26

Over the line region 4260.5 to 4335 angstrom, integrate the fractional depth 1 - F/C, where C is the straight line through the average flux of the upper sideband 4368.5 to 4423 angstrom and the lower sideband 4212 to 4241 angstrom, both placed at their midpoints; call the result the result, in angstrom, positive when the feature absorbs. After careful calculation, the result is 4.61 angstrom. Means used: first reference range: 45.8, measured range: 44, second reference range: 48.3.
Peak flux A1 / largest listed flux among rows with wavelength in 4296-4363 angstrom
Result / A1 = 65.11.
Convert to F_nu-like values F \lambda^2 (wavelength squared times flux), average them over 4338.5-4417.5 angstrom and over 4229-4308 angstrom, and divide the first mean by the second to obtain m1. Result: 1.1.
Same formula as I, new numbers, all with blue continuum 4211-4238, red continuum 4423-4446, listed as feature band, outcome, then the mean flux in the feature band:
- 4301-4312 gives 2.5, 36.1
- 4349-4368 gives -1.0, 49.9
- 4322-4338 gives 1.1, 43.6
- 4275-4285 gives -0.4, 47.8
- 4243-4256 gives -0.6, 47.7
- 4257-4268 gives -1.7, 53.1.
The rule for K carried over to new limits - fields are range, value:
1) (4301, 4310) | 45.67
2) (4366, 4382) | 63.07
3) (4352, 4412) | 63.97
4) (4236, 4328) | 62.01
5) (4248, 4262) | 58.52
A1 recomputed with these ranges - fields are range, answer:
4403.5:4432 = 65.93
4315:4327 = 56.9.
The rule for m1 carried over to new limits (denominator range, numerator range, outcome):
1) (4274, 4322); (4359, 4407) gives 1.15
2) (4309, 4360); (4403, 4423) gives 1.17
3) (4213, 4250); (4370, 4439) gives 1.14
